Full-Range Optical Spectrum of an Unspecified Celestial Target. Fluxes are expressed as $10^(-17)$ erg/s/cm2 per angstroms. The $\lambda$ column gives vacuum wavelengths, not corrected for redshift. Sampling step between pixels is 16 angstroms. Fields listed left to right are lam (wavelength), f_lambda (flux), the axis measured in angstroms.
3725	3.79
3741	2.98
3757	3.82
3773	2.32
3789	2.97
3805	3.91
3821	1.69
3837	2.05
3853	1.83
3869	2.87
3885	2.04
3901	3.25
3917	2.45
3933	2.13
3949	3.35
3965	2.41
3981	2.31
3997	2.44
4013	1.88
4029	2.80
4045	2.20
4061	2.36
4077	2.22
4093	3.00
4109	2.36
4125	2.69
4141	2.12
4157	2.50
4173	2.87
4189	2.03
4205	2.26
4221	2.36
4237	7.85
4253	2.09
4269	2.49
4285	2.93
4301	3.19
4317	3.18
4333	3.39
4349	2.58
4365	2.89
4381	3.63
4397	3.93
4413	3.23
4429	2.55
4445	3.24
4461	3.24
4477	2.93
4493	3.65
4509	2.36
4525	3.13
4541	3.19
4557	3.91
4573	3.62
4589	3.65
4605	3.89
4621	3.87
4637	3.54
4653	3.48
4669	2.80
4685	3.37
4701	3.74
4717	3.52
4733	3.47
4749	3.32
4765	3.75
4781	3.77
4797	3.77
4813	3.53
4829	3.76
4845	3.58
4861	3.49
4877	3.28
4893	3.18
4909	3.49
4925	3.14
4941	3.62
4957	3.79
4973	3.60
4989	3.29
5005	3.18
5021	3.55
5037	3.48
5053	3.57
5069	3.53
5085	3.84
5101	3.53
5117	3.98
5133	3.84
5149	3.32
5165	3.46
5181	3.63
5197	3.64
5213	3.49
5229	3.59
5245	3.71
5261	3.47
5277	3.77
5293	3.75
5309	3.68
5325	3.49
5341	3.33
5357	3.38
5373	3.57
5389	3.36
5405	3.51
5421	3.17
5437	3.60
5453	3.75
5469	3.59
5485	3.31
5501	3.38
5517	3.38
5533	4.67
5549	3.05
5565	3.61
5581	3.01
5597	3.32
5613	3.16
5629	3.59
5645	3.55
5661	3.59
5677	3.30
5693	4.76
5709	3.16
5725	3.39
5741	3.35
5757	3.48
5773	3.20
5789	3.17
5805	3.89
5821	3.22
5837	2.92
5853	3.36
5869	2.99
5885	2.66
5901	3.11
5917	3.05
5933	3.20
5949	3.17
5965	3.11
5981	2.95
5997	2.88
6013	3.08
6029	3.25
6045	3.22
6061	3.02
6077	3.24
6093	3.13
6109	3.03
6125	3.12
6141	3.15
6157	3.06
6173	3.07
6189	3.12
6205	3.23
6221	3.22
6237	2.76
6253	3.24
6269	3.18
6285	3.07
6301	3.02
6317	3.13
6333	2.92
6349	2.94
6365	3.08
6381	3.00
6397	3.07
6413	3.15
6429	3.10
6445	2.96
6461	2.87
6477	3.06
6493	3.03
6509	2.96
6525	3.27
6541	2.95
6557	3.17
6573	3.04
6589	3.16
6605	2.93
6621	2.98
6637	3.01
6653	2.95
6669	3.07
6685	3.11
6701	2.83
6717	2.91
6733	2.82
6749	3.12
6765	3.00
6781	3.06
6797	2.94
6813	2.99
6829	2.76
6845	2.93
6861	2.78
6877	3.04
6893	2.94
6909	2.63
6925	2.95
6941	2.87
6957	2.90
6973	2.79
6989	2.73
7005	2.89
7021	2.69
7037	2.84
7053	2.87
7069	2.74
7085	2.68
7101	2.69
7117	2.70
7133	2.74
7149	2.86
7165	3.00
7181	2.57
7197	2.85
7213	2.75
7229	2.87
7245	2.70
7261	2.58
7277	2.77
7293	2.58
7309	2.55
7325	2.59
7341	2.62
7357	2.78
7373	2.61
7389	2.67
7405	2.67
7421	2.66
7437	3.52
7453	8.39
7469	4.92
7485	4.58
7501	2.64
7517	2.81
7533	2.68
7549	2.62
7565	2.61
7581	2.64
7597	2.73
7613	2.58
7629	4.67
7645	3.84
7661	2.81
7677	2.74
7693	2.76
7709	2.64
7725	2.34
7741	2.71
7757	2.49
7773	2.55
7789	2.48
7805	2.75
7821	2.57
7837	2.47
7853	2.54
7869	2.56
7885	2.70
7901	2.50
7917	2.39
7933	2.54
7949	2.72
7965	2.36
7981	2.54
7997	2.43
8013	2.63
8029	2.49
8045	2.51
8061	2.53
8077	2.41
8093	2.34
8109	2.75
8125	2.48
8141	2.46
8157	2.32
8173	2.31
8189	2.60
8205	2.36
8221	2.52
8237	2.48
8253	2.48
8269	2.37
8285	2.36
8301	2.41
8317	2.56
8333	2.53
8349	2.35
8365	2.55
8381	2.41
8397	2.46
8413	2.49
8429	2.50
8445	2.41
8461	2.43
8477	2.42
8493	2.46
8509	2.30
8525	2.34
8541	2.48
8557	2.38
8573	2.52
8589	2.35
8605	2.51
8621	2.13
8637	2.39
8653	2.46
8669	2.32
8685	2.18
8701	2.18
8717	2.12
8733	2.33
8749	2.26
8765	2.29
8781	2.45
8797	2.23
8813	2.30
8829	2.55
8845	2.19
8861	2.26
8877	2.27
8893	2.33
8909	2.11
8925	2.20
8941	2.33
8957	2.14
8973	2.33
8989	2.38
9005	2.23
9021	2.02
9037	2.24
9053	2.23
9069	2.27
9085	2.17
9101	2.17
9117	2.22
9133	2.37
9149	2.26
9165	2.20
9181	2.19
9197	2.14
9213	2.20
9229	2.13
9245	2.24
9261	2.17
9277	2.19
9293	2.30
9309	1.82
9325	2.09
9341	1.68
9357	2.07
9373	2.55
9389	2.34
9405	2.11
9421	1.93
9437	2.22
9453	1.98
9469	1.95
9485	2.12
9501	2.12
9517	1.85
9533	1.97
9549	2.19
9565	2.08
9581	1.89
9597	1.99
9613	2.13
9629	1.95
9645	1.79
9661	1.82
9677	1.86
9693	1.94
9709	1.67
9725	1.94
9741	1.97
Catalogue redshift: 0.14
